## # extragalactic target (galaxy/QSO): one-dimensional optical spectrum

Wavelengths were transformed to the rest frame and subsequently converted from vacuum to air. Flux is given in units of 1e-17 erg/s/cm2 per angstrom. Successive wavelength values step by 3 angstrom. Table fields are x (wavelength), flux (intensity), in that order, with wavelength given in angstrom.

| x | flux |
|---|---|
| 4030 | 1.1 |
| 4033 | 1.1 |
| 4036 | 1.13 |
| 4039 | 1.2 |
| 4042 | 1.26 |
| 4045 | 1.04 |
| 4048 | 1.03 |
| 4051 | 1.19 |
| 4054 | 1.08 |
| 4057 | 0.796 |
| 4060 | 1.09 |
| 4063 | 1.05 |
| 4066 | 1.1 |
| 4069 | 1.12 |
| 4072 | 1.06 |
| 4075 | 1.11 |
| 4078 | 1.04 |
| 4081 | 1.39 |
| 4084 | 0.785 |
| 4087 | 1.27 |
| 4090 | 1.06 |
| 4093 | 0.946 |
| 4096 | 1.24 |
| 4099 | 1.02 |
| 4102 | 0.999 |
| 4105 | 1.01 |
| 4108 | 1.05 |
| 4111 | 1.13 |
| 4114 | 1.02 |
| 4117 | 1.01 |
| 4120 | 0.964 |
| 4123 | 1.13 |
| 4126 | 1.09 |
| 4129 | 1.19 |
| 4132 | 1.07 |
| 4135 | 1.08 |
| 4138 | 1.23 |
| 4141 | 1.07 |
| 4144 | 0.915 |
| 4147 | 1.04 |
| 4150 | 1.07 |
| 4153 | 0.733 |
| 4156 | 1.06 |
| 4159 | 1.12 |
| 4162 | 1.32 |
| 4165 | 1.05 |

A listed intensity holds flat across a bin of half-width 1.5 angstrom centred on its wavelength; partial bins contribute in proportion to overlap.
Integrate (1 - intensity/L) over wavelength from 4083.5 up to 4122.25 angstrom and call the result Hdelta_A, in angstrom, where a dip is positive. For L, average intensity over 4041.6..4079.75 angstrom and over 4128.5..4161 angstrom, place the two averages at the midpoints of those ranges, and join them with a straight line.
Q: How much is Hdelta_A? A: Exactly 0.53 angstrom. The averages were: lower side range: 1.07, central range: 1.05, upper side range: 1.05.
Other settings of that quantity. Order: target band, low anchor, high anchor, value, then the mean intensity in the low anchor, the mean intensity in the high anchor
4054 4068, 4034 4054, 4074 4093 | 1.2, 1.14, 1.1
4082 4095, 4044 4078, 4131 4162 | 0.2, 1.06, 1.05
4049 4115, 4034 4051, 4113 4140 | 2.5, 1.14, 1.09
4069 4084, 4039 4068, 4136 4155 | -0.7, 1.08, 1.01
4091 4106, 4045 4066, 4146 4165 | 0.1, 1.04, 1.06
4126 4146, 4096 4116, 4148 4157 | -2.1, 1.05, 0.953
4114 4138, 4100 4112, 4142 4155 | -2.0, 1.04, 0.949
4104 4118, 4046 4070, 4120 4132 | 0.6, 1.06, 1.11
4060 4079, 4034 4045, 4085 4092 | 1.0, 1.17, 1.12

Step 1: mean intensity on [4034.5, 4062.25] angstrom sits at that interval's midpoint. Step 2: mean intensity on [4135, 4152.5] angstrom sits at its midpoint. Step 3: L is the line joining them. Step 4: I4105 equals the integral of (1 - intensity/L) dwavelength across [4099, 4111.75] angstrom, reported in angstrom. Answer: 0.3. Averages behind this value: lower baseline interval 1.09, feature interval 1.04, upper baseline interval 1.05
